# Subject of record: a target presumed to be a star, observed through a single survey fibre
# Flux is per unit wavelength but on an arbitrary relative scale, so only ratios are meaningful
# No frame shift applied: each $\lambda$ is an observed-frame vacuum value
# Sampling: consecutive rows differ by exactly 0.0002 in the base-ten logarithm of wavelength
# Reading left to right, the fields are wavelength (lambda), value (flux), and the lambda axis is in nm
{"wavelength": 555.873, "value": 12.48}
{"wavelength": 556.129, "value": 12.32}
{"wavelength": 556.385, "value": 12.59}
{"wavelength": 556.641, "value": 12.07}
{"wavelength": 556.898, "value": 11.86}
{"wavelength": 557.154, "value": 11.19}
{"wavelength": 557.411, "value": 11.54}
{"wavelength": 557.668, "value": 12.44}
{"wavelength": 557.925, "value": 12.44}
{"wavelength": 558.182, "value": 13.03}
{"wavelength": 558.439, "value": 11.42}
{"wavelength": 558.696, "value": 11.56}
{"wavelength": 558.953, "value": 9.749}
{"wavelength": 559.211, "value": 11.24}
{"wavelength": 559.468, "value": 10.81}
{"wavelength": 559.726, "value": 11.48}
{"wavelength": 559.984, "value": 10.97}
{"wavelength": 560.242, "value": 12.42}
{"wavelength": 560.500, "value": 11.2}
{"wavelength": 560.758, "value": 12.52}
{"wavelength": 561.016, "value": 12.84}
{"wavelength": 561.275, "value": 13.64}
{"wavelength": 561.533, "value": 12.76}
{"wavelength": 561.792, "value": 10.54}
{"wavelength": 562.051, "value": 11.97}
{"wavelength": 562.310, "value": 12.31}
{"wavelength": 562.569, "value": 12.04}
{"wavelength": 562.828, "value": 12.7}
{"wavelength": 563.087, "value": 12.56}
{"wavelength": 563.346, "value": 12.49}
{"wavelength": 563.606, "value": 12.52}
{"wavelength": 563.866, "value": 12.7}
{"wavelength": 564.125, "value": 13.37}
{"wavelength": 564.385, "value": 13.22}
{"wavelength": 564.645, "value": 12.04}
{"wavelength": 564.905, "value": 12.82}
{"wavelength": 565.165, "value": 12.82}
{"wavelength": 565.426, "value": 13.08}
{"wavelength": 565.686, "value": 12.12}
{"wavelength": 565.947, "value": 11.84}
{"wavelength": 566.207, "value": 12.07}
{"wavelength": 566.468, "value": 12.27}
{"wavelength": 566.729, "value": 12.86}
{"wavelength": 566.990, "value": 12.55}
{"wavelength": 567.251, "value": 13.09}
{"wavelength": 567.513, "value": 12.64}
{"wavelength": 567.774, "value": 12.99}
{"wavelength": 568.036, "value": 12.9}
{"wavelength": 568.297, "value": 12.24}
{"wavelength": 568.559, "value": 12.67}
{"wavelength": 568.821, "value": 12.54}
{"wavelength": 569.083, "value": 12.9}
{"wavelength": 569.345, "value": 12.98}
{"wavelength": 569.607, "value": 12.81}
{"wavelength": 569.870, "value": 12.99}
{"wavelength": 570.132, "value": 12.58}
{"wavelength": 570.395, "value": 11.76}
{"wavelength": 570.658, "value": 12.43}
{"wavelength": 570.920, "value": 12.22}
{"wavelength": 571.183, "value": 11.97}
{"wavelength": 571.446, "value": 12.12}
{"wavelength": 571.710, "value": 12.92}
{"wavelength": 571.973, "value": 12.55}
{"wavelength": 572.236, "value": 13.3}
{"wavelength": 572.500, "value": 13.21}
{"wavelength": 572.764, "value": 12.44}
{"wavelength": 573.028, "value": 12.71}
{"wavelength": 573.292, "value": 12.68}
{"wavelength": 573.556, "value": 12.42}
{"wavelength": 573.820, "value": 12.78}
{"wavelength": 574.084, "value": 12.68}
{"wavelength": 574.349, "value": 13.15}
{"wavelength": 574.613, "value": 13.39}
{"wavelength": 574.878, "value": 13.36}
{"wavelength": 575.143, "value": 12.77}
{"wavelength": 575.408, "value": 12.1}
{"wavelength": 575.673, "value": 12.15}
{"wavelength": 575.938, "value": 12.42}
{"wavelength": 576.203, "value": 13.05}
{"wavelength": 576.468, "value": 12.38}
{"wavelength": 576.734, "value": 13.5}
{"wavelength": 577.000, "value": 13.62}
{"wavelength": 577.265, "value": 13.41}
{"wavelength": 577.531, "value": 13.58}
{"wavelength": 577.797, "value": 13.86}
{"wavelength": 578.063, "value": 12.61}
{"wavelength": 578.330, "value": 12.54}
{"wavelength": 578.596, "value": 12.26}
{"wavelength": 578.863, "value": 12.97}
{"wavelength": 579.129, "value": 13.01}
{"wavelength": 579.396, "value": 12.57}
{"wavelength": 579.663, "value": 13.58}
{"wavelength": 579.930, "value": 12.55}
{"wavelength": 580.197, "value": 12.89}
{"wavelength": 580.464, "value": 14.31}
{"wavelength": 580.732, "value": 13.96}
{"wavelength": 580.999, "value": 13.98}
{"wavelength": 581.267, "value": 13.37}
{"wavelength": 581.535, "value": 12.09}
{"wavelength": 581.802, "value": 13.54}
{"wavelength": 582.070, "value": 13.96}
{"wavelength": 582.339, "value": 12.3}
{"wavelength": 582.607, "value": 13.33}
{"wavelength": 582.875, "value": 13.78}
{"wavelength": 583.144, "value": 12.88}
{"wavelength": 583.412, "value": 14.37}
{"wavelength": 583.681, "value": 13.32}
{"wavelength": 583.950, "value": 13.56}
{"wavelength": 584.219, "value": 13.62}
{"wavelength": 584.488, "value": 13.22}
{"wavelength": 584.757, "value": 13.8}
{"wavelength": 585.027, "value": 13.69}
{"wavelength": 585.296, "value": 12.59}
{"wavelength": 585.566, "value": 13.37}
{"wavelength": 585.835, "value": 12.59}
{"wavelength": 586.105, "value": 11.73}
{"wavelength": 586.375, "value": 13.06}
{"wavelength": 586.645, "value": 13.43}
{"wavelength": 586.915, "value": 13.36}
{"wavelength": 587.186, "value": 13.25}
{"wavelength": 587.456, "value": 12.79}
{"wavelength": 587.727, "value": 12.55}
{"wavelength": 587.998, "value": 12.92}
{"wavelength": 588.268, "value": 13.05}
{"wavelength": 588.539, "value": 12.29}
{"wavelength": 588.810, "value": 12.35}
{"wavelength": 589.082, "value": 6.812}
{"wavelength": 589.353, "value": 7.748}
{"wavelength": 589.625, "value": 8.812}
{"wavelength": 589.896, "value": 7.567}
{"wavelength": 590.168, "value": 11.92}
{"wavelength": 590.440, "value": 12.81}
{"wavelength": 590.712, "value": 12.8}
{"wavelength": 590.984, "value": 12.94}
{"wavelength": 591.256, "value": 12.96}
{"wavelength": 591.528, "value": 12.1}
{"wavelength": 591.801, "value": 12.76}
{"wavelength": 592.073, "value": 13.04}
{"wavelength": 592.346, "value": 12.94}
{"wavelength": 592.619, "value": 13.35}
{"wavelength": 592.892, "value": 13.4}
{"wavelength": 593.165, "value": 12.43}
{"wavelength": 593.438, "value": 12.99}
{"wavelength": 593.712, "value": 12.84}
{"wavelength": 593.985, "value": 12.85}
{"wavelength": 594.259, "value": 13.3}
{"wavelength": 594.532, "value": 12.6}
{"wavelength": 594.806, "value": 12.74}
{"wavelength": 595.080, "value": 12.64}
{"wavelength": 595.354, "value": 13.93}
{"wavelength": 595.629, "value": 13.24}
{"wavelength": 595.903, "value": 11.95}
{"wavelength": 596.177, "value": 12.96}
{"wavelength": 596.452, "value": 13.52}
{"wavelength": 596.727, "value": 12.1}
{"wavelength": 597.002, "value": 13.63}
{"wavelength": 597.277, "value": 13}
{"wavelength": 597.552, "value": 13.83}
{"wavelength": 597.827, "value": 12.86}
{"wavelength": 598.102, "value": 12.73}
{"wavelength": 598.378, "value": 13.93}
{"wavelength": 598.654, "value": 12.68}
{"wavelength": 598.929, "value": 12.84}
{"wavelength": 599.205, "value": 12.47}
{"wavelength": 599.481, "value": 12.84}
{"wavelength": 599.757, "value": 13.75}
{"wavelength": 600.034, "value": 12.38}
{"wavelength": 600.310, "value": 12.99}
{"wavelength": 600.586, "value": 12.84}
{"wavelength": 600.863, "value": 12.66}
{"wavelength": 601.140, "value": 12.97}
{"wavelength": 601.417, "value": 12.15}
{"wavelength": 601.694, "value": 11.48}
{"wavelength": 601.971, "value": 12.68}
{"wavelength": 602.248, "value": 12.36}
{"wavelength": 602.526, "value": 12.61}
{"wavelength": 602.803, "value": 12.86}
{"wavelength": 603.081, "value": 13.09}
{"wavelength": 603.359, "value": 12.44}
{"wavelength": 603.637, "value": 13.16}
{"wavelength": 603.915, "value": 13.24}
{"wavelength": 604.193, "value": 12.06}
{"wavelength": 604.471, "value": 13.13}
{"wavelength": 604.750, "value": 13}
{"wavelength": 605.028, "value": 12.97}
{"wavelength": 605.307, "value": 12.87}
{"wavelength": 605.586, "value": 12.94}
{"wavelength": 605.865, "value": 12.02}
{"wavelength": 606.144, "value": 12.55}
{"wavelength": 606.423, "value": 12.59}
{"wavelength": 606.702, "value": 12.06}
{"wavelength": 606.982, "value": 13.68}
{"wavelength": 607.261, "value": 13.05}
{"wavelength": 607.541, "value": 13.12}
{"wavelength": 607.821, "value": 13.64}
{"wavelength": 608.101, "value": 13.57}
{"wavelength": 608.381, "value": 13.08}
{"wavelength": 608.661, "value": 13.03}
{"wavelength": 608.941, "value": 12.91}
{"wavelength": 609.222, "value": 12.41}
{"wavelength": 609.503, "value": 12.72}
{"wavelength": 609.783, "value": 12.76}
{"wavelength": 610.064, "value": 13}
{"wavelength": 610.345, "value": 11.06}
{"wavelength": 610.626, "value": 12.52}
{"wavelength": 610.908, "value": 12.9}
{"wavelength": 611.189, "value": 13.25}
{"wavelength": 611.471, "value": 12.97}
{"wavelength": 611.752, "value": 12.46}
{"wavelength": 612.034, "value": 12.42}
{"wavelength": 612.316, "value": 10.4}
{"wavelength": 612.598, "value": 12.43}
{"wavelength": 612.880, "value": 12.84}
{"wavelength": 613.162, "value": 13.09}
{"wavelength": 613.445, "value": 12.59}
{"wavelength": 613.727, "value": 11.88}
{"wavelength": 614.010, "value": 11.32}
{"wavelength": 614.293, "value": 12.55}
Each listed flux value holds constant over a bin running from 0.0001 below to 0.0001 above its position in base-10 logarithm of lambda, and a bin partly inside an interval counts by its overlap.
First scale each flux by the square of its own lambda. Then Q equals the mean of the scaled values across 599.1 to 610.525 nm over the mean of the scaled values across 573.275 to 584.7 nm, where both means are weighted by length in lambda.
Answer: 1.06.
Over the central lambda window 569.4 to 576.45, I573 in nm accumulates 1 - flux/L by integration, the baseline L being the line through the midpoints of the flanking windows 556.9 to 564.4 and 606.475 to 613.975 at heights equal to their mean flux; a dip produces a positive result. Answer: -0.26 nm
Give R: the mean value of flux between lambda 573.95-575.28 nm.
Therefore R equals 13.1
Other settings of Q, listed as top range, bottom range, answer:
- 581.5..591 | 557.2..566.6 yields 1.11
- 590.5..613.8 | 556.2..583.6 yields 1.13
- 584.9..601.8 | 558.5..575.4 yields 1.10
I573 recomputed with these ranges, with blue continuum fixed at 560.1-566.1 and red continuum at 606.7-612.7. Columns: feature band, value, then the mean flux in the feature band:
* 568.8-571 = -0.017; 12.6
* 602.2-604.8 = -0.025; 12.8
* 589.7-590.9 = 0.132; 11.2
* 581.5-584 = -0.157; 13.4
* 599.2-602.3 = 0.005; 12.6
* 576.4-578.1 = -0.111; 13.4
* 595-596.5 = -0.046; 13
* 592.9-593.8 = -0.015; 12.8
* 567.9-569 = -0.010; 12.6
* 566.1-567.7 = -0.016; 12.6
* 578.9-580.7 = -0.092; 13.2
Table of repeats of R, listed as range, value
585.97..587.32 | 13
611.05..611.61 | 13.1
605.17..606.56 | 12.6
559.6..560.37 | 11.6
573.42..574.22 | 12.6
